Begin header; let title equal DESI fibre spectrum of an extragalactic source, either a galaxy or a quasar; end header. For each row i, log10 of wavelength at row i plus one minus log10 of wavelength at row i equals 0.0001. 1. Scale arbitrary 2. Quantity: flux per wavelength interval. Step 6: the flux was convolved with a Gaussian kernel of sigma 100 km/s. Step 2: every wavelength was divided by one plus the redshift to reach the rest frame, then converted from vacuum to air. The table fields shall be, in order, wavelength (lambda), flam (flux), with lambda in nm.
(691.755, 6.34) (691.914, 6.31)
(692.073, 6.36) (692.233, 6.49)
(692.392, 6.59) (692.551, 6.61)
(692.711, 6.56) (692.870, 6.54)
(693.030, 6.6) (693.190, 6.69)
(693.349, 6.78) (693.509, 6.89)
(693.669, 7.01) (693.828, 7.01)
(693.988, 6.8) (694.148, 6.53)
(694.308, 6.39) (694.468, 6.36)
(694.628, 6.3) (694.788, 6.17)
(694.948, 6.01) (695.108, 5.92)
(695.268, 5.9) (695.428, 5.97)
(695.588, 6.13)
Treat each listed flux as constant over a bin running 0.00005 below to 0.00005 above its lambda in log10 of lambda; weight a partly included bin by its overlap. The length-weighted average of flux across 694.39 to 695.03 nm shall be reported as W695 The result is 6.21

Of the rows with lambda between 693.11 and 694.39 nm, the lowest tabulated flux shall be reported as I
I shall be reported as 6.39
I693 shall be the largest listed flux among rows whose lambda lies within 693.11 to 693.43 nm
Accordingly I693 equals 6.78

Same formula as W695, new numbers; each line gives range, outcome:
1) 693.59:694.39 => 6.75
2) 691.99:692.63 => 6.52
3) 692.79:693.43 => 6.65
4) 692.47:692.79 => 6.58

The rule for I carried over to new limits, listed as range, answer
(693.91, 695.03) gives 6.01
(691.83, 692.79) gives 6.31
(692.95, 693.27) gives 6.6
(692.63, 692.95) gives 6.54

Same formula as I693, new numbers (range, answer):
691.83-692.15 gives 6.36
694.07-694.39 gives 6.53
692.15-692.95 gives 6.61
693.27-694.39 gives 7.01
